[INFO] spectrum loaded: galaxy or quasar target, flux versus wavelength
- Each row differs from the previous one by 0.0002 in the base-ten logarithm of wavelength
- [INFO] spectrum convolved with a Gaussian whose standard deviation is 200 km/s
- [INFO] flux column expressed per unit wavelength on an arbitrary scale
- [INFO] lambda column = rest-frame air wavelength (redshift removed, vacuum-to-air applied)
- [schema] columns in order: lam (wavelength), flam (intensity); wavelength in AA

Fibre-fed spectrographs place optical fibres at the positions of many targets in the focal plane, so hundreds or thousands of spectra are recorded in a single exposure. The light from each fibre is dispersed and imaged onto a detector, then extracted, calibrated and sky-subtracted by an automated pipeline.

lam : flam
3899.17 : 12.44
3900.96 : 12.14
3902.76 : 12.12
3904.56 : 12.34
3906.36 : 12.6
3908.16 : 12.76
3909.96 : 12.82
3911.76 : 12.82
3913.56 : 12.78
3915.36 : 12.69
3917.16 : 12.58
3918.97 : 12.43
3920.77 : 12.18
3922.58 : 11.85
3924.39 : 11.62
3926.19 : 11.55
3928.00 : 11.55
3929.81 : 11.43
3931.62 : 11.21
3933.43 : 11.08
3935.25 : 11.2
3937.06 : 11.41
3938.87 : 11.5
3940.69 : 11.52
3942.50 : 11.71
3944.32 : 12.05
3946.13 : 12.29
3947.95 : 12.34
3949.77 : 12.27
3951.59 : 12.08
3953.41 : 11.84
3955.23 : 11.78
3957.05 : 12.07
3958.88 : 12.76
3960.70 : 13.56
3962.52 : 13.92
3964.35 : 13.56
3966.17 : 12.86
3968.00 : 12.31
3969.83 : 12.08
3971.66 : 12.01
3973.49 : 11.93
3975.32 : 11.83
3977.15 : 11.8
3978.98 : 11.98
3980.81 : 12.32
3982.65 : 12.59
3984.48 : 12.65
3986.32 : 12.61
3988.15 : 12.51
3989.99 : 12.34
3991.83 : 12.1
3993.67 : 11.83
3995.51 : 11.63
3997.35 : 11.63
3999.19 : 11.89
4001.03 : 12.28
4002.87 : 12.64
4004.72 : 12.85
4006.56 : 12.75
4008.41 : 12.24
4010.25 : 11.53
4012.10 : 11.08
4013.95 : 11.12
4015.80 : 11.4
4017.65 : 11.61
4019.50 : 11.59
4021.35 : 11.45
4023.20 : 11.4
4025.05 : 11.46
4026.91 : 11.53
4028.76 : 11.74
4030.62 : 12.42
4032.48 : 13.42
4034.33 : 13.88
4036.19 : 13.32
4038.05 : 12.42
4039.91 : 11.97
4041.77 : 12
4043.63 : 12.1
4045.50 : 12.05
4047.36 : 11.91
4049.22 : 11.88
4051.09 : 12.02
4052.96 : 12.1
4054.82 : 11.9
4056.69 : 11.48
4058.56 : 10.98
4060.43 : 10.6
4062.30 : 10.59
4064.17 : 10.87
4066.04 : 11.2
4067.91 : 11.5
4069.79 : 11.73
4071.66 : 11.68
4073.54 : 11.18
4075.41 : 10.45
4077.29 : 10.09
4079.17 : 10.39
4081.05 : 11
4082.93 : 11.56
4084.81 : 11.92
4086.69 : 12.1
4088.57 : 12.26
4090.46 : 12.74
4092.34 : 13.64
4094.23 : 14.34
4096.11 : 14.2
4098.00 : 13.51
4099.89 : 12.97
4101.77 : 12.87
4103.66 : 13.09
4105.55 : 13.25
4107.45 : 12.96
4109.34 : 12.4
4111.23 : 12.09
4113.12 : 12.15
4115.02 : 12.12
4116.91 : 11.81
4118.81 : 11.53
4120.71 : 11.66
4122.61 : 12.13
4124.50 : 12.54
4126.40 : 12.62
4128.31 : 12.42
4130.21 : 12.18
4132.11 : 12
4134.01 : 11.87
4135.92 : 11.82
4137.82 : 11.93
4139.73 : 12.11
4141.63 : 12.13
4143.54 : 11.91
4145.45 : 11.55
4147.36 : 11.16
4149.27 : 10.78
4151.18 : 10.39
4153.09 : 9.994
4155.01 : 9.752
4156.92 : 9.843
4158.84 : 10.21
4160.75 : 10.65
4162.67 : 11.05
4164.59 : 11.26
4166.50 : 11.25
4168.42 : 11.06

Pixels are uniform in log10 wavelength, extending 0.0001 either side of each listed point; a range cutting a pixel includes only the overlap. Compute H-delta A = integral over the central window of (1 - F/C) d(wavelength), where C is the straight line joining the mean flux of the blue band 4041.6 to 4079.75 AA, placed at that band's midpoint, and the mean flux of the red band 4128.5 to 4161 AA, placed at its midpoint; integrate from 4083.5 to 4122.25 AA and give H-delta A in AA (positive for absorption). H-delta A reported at -4.7 AA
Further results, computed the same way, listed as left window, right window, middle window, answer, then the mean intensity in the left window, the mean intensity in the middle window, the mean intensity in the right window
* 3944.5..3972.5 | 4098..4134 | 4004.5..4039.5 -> 1.16 AA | 12.5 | 12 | 12.4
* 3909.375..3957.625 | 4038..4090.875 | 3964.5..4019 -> -1.60 AA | 11.9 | 12.1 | 11.5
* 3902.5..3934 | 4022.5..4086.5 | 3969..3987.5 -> -0.39 AA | 12.1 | 12.2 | 11.7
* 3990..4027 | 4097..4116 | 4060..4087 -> 2.87 AA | 11.8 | 11.1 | 12.7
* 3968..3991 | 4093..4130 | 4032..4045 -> -0.28 AA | 12.2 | 12.7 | 12.7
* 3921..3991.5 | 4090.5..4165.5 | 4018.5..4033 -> 0.27 AA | 12.1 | 11.8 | 12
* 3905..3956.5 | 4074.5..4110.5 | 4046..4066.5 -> 1.48 AA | 12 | 11.4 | 12.4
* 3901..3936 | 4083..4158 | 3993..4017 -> 0.37 AA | 12.1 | 11.9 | 12.1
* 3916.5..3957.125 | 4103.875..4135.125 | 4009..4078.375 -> 2.27 AA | 11.8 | 11.7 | 12.2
